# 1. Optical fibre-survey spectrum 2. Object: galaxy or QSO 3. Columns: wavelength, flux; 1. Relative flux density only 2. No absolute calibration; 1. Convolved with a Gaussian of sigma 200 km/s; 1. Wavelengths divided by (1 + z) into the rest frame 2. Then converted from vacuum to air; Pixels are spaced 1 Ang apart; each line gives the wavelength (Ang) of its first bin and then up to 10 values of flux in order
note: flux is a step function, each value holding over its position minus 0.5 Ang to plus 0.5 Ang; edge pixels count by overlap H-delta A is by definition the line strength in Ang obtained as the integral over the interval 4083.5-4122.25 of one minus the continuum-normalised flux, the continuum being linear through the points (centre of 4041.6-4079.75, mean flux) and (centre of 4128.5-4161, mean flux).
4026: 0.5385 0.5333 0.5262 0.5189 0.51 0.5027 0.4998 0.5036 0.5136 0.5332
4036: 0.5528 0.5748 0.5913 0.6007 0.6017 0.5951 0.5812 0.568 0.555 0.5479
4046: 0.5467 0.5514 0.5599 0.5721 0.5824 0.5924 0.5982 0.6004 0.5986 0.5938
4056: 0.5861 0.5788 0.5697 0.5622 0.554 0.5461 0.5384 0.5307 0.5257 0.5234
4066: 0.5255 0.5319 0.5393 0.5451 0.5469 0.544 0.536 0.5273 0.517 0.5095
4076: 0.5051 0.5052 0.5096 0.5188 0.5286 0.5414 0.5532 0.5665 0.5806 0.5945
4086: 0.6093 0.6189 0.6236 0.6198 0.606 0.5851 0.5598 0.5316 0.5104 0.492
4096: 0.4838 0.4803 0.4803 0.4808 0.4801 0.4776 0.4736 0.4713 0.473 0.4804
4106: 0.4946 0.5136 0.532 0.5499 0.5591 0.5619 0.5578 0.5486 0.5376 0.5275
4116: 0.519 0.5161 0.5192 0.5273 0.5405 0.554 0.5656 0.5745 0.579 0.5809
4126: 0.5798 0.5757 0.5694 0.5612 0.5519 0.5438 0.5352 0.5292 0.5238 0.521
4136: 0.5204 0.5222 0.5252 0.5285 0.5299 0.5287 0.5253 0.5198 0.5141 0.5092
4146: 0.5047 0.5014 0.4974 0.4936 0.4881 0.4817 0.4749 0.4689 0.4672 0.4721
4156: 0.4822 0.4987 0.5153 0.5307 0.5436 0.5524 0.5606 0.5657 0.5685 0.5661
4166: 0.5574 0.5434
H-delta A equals -0.2 Ang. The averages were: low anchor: 0.55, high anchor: 0.513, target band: 0.534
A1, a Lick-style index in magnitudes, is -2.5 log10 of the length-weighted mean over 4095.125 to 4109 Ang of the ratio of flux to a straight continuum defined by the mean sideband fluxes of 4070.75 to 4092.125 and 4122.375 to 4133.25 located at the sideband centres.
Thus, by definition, 0.15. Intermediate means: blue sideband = 0.557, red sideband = 0.563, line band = 0.489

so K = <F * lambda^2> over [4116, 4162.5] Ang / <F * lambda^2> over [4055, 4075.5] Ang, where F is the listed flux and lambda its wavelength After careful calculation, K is 1.00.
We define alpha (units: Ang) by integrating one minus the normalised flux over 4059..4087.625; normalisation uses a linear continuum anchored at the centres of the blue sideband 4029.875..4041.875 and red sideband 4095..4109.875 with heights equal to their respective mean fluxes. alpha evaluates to -1.38 Ang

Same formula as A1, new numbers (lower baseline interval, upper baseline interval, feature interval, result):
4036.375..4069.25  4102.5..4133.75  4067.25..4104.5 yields 0.039 mag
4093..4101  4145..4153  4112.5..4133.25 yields -0.124 mag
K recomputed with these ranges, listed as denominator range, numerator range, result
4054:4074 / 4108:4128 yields 1.03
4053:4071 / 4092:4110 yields 0.92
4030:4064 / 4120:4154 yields 0.98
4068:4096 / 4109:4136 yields 1.02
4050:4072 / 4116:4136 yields 1.01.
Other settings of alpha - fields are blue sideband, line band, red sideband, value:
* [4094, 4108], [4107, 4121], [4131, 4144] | -1.06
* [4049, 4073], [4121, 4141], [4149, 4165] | -0.87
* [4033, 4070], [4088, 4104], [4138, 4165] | 0.68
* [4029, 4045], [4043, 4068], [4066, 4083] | -0.94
